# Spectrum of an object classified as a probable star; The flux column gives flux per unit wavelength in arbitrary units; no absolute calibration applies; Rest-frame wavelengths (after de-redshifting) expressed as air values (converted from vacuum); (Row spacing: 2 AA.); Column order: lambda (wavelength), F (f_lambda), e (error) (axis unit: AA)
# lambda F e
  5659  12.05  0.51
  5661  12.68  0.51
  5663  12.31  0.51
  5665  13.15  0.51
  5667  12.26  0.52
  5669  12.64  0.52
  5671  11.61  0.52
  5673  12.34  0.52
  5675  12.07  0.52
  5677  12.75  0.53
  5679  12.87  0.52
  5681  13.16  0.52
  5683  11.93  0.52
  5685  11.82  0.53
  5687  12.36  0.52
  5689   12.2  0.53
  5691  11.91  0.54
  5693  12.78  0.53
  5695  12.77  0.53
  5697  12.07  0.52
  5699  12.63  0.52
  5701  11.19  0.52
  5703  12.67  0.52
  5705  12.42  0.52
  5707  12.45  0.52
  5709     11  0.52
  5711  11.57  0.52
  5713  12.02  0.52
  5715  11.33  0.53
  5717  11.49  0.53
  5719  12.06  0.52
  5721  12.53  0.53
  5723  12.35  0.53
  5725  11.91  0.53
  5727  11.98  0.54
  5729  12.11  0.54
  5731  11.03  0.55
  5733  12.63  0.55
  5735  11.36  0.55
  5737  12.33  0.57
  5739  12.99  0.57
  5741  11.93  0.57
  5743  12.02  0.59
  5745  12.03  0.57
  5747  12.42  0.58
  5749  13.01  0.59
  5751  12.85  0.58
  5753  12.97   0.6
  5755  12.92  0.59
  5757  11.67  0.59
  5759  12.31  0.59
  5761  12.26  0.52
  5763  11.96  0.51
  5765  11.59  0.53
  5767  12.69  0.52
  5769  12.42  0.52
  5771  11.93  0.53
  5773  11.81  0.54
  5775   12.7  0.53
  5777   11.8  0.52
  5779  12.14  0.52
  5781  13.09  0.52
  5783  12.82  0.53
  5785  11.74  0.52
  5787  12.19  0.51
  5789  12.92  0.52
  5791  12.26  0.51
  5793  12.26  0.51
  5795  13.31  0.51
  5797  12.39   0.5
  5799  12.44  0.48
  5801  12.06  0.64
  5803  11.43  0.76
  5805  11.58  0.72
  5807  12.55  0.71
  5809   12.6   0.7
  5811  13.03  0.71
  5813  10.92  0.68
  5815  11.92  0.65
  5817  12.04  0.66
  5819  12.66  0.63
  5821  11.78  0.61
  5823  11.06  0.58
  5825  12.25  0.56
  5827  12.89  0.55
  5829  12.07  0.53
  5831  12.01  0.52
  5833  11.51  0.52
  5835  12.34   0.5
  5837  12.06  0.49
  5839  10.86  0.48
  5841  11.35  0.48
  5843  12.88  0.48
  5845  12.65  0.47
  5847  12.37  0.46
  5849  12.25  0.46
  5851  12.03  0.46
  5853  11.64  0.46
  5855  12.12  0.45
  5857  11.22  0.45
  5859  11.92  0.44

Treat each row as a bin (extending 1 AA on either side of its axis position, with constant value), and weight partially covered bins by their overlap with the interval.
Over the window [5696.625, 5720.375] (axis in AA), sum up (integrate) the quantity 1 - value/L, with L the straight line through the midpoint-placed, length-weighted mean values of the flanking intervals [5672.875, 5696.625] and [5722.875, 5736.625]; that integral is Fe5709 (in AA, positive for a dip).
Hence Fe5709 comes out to 0.4 AA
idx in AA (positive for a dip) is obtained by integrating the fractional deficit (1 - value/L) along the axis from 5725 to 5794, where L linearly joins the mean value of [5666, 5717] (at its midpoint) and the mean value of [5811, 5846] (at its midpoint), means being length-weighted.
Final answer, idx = -1.0 AA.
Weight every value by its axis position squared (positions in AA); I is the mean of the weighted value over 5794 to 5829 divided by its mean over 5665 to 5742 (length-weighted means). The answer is 1.04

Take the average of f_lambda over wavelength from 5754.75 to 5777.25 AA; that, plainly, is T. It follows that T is 12.2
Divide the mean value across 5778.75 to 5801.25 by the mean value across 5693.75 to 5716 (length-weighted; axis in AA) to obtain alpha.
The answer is 1.04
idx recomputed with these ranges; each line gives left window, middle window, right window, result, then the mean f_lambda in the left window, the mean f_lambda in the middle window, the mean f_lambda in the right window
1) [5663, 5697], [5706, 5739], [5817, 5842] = 0.9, 12.4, 11.9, 11.9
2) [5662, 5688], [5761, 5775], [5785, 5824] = 0.1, 12.4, 12.1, 12.2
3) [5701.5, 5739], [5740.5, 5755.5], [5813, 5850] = -0.7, 12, 12.5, 12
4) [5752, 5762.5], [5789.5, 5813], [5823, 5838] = -0.2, 12.4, 12.3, 12.1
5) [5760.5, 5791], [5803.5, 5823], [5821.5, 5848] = 0.1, 12.3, 12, 12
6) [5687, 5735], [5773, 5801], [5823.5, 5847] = -0.9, 12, 12.4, 12.1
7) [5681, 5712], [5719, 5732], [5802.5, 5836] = 0.1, 12.2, 12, 12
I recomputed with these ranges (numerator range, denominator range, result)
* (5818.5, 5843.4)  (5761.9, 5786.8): 1.00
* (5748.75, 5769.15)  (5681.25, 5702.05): 1.04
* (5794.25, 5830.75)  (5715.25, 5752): 1.03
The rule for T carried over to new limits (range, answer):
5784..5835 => 12.2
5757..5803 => 12.3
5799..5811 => 12.2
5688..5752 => 12.1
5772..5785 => 12.3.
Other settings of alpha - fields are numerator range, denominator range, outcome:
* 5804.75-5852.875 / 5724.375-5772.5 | 0.99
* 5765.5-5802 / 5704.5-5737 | 1.04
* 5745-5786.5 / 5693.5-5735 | 1.03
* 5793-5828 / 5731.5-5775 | 0.99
